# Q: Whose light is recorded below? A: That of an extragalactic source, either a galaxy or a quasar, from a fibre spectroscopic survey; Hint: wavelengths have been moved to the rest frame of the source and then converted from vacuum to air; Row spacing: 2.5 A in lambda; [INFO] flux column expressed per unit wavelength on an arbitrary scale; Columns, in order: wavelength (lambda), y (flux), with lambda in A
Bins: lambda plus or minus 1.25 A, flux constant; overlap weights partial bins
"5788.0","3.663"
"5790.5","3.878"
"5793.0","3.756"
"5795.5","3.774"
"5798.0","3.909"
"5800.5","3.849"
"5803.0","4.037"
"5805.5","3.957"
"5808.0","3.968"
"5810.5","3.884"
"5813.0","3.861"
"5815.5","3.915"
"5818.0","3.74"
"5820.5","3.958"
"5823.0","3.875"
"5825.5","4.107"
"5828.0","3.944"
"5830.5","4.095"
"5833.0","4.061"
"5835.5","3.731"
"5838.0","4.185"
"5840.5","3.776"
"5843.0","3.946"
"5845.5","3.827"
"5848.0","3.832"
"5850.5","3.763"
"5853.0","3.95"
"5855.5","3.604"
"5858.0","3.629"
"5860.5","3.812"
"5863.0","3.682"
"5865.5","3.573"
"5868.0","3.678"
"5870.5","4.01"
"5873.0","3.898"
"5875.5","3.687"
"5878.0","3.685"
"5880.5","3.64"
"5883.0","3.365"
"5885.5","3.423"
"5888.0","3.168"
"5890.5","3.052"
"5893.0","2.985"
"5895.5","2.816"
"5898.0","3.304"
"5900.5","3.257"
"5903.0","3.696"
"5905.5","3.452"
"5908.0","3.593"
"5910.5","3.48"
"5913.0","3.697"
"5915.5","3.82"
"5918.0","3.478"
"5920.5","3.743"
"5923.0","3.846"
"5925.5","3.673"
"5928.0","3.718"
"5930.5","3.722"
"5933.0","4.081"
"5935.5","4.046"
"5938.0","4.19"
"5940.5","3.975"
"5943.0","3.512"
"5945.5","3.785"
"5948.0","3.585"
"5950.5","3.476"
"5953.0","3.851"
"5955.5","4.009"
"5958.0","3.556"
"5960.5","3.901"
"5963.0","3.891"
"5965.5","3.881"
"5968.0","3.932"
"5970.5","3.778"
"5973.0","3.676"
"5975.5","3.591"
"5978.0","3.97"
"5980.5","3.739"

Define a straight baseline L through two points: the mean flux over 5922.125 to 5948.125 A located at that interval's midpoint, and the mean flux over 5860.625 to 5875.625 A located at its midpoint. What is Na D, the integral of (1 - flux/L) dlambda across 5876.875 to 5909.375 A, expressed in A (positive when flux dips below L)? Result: 3.9 A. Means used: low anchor 3.76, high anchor 3.84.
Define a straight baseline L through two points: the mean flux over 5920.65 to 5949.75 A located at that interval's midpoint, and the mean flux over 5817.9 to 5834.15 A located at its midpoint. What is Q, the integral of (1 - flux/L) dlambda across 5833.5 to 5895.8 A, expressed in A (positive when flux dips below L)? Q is 4.5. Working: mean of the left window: 3.98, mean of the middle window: 3.65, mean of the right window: 3.82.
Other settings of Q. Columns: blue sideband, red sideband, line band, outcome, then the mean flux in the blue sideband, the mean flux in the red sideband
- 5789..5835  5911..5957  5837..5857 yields 0.13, 3.92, 3.78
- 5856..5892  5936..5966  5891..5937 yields 1.63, 3.59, 3.81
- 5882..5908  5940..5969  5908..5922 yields -0.84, 3.27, 3.77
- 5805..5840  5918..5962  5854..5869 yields 0.88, 3.94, 3.8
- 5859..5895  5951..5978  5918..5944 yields -0.95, 3.53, 3.8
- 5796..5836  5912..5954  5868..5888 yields 1.08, 3.93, 3.78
